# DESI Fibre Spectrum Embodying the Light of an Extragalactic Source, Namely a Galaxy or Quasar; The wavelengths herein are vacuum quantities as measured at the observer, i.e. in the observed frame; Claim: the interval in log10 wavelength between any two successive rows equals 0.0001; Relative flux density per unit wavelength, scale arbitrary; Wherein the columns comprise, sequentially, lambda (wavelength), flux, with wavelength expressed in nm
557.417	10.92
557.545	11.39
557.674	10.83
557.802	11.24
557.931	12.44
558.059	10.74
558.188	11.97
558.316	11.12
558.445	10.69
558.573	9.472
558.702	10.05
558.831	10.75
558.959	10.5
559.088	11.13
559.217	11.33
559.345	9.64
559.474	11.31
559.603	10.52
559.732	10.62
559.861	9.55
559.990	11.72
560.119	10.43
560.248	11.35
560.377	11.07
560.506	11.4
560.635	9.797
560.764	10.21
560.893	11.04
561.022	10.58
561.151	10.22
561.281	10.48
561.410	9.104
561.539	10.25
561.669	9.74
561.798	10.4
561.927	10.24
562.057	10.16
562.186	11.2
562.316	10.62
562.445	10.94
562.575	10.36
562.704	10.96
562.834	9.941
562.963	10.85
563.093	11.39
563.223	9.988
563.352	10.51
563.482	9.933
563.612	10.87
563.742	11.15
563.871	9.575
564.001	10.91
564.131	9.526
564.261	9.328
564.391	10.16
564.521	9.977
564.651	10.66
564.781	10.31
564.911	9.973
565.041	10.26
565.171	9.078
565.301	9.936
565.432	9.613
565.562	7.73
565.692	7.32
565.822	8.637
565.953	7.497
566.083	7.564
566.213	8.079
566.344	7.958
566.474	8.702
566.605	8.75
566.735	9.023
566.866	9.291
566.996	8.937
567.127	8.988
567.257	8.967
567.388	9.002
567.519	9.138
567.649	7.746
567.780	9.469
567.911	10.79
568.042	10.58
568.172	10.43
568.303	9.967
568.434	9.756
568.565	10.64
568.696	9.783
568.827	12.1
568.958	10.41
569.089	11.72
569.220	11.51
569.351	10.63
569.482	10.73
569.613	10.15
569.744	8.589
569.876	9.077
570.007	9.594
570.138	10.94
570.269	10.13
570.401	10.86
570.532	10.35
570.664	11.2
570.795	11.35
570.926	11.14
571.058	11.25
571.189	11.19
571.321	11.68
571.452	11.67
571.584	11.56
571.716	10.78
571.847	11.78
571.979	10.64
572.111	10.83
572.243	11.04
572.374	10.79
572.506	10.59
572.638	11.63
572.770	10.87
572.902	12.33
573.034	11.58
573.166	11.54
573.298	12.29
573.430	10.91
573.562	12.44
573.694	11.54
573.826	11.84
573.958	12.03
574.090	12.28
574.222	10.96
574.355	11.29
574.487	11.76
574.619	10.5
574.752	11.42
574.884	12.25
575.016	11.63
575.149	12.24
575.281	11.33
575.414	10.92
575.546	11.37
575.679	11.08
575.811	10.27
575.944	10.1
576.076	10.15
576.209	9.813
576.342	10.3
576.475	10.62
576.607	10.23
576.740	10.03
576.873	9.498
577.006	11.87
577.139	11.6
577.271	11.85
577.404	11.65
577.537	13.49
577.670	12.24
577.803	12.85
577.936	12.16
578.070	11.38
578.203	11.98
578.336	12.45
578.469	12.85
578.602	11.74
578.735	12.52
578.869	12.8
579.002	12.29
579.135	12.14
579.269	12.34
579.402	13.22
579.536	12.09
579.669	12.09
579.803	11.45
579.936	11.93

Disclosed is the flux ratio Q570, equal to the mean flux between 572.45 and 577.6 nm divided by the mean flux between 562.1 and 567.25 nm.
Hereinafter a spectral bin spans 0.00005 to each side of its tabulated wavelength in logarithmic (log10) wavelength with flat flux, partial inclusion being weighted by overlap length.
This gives 1.2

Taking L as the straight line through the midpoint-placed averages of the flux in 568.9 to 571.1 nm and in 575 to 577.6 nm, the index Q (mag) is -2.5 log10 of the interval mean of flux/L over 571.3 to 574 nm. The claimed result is -0.07 mag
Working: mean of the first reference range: 10.6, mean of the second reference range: 11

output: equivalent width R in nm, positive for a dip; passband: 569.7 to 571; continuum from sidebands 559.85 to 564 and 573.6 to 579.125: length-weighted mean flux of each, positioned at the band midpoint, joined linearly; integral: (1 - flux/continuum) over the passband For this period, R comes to 0.09 nm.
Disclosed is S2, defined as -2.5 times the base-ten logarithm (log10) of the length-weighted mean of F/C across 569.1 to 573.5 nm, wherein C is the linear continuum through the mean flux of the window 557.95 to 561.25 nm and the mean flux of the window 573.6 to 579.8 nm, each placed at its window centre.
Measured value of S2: 0.03 mag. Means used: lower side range 10.7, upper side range 11.6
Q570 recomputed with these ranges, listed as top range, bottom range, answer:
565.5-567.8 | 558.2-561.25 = 0.80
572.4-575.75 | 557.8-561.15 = 1.07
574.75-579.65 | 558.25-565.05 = 1.11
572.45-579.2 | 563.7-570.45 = 1.20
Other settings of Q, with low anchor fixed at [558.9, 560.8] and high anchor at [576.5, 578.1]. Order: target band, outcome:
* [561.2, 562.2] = 0.068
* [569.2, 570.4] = 0.108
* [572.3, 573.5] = -0.005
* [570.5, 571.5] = -0.001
